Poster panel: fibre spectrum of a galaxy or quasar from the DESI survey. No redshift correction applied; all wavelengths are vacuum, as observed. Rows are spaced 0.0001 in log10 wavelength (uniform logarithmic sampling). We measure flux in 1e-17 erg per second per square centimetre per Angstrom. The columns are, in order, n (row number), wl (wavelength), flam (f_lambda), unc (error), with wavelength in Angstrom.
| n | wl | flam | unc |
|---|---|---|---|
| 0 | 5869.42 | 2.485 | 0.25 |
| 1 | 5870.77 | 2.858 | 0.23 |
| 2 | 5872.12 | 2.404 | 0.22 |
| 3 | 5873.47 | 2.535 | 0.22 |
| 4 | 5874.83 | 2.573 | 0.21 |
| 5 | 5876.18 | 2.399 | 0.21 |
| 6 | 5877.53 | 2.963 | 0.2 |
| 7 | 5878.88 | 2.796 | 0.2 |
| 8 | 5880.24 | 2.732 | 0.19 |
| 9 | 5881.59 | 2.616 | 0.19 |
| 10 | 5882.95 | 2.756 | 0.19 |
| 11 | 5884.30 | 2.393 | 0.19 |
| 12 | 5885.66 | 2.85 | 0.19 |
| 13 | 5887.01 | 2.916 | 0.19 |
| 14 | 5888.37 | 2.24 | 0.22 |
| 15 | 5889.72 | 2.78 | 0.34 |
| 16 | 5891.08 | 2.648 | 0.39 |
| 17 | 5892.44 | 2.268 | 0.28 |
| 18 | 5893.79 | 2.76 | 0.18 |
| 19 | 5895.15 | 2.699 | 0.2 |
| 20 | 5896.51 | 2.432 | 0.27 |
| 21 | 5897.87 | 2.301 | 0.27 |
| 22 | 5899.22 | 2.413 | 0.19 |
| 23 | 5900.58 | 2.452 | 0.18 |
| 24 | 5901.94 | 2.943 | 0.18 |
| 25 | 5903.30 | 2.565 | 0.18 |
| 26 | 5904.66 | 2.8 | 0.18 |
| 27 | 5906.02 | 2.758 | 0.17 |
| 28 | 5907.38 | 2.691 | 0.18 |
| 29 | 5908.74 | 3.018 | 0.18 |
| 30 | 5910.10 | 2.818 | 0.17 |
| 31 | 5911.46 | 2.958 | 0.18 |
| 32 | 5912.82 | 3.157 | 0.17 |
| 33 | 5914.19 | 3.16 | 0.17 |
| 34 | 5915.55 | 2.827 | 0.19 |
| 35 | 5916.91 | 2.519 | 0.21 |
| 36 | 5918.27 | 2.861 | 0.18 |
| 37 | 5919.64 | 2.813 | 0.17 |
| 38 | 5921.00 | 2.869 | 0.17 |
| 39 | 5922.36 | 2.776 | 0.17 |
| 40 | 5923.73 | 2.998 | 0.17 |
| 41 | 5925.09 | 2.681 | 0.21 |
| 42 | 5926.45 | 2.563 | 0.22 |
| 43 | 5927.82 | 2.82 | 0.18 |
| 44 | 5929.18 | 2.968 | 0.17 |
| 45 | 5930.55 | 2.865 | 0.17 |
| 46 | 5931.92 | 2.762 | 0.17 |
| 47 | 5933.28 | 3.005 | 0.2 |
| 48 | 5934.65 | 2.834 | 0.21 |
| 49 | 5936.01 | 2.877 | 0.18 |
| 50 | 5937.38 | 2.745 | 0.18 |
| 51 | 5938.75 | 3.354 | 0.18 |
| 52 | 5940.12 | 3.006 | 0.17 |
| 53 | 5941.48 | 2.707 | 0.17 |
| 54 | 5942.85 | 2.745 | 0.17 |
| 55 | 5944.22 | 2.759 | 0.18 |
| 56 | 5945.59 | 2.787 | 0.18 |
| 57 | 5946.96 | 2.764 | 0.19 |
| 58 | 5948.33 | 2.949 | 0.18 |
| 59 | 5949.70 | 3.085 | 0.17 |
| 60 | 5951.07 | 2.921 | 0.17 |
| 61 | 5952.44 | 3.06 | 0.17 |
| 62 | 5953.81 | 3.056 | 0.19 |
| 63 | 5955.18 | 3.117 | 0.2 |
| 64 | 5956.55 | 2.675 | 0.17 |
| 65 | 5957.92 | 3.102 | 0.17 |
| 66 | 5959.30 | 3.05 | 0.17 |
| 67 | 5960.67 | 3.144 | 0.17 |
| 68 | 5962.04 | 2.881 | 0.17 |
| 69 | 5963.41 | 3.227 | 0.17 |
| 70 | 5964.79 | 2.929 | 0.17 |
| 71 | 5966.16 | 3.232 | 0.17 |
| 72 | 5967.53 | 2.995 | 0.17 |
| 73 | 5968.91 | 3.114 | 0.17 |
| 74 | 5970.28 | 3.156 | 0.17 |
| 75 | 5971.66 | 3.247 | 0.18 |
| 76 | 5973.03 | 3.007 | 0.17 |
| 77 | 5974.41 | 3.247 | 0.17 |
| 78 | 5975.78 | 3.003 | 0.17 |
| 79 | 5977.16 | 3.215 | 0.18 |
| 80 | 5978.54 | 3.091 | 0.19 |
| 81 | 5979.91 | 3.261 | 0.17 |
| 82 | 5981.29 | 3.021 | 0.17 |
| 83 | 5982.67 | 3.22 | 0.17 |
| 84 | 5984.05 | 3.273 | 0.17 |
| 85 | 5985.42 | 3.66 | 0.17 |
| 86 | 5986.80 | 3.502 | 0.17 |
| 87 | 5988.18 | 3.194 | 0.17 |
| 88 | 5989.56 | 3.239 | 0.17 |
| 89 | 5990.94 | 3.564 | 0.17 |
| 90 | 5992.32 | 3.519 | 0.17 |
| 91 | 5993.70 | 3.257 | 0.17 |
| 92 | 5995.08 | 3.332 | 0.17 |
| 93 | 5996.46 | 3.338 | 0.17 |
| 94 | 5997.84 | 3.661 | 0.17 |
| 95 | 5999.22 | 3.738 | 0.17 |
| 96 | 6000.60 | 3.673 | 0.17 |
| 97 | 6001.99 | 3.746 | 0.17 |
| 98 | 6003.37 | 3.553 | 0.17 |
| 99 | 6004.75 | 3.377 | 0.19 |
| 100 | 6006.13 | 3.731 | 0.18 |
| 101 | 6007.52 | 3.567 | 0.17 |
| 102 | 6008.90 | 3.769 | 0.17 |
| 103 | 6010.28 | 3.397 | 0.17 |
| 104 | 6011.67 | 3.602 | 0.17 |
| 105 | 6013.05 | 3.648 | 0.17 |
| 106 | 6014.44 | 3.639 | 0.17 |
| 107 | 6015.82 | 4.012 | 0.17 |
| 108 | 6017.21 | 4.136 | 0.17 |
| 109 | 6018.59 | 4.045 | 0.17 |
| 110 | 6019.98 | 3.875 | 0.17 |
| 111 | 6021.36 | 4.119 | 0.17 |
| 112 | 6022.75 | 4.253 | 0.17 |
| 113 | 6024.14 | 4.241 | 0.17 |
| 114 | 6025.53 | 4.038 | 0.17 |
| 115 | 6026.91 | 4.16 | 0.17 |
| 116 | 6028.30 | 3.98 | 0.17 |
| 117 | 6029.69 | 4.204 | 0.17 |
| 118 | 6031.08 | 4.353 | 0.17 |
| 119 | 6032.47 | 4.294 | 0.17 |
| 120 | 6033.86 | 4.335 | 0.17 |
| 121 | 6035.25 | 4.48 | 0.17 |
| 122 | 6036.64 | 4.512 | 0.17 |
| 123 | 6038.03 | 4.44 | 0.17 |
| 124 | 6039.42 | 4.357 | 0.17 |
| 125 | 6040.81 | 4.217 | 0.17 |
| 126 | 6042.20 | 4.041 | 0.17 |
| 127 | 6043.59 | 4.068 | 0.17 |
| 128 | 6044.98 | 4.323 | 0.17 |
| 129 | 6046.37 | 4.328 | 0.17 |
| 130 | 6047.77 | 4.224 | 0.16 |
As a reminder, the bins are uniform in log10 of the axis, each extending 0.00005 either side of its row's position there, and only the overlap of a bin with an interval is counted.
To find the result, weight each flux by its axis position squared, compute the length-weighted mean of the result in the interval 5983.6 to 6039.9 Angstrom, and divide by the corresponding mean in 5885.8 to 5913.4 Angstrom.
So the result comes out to 1.48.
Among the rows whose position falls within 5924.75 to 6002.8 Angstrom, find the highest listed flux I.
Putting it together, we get 3.746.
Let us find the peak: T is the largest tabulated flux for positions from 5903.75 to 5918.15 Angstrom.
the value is 3.16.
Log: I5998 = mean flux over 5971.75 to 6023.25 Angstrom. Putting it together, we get 3.52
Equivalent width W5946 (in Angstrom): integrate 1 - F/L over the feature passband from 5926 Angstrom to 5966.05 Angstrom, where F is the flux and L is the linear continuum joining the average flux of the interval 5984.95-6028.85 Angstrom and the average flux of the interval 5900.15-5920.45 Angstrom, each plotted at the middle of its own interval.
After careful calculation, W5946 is 2.8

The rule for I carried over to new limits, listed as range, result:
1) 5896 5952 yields 3.354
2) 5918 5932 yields 2.998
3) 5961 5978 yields 3.247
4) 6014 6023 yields 4.253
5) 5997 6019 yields 4.136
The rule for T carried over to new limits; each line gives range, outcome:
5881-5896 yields 2.916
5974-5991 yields 3.66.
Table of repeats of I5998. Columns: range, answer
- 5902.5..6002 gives 3.04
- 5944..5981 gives 3.04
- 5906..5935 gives 2.85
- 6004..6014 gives 3.59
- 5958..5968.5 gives 3.07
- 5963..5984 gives 3.13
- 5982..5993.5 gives 3.39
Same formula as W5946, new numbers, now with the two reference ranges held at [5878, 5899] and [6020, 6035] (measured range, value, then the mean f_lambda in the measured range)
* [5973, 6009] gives 3.61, 3.4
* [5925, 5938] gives 1.18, 2.82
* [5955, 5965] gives 1.20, 3.01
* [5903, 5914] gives -0.11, 2.87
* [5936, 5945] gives 0.89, 2.88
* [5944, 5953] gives 1.05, 2.91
